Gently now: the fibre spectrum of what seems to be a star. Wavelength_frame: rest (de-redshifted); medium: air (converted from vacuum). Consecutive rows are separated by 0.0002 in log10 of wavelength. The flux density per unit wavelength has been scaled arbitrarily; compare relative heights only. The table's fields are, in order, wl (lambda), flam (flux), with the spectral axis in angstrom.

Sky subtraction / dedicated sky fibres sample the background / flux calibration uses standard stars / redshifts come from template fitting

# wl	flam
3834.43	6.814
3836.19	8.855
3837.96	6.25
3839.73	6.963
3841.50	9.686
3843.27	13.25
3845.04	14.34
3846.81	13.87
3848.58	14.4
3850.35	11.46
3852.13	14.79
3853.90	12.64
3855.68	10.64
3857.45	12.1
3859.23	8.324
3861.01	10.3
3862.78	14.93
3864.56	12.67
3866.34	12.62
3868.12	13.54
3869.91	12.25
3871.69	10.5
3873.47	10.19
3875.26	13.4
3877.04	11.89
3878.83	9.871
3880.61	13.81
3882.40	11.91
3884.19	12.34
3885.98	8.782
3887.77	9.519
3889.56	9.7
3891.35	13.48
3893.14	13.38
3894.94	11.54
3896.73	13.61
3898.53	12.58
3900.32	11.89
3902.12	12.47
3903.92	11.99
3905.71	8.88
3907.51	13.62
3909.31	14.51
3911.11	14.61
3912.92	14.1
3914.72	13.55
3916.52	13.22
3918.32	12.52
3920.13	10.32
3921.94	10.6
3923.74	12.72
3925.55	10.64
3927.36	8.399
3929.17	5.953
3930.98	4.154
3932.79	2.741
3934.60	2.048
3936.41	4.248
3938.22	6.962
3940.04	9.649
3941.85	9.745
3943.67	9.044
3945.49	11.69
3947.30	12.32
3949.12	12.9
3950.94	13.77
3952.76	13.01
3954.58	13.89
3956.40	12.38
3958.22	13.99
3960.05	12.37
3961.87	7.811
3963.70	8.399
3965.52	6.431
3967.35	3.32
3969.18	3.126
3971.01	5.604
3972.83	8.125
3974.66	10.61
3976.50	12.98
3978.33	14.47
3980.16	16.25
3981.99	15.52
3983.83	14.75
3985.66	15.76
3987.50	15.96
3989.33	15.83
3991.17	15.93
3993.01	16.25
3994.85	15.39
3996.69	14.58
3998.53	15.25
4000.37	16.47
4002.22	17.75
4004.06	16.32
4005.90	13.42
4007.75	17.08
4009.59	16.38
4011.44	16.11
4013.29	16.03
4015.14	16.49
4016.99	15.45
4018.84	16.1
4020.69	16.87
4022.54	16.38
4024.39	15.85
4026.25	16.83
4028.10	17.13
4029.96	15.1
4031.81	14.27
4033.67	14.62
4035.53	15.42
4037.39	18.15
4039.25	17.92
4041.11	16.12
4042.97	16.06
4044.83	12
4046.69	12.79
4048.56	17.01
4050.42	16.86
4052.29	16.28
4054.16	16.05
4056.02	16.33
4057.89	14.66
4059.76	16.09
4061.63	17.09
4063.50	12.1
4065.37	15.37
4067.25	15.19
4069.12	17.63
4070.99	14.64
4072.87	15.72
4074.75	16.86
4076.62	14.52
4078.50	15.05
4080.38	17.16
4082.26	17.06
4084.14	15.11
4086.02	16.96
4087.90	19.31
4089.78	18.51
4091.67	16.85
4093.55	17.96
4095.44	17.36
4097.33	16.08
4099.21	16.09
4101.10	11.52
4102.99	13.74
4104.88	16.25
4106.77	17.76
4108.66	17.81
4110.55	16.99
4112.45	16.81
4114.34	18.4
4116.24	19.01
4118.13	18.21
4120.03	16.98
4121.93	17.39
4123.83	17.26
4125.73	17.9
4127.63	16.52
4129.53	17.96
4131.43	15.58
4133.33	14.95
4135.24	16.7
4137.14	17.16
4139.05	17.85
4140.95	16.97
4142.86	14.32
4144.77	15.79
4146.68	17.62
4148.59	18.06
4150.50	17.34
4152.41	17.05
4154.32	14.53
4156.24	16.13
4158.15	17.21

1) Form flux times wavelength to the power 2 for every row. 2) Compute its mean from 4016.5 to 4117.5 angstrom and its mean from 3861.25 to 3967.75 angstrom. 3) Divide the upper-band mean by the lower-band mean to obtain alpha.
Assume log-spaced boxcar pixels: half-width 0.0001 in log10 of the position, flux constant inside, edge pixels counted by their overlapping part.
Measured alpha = 1.6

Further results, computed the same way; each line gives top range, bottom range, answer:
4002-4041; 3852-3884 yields 1.46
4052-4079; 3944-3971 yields 1.61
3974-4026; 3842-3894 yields 1.38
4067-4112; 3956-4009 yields 1.34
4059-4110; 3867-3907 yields 1.52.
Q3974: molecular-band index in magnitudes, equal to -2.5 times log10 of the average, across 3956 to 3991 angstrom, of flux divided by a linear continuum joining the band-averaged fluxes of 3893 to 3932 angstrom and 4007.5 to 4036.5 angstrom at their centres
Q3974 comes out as 0.236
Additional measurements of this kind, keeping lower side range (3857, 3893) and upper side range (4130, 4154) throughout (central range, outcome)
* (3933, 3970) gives 0.37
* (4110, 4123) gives -0.10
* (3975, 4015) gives -0.13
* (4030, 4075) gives -0.05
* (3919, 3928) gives 0.18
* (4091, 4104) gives 0.01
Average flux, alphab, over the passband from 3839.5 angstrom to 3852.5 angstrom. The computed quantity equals 12.5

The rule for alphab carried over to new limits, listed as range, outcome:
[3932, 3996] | 11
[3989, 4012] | 15.9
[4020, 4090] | 15.9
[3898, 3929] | 12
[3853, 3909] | 11.8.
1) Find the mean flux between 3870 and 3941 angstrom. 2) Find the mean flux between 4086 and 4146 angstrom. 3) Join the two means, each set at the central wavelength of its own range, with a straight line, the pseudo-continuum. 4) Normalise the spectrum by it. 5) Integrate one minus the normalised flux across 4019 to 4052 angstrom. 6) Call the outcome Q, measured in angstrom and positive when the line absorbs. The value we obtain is -3.2 angstrom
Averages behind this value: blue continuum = 10.7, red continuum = 16.8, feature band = 15.9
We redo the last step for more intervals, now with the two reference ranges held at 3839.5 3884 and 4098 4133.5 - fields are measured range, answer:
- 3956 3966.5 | 2.9 angstrom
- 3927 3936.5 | 6.4 angstrom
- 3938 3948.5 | 2.6 angstrom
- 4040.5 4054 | 0.1 angstrom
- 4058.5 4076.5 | 0.3 angstrom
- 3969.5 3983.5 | 2.5 angstrom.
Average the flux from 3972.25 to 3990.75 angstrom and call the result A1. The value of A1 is 14.2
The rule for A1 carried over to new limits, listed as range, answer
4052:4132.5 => 16.5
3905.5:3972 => 9.82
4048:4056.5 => 16.5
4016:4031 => 16.2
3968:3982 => 10.4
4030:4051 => 15.5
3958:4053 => 14.3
